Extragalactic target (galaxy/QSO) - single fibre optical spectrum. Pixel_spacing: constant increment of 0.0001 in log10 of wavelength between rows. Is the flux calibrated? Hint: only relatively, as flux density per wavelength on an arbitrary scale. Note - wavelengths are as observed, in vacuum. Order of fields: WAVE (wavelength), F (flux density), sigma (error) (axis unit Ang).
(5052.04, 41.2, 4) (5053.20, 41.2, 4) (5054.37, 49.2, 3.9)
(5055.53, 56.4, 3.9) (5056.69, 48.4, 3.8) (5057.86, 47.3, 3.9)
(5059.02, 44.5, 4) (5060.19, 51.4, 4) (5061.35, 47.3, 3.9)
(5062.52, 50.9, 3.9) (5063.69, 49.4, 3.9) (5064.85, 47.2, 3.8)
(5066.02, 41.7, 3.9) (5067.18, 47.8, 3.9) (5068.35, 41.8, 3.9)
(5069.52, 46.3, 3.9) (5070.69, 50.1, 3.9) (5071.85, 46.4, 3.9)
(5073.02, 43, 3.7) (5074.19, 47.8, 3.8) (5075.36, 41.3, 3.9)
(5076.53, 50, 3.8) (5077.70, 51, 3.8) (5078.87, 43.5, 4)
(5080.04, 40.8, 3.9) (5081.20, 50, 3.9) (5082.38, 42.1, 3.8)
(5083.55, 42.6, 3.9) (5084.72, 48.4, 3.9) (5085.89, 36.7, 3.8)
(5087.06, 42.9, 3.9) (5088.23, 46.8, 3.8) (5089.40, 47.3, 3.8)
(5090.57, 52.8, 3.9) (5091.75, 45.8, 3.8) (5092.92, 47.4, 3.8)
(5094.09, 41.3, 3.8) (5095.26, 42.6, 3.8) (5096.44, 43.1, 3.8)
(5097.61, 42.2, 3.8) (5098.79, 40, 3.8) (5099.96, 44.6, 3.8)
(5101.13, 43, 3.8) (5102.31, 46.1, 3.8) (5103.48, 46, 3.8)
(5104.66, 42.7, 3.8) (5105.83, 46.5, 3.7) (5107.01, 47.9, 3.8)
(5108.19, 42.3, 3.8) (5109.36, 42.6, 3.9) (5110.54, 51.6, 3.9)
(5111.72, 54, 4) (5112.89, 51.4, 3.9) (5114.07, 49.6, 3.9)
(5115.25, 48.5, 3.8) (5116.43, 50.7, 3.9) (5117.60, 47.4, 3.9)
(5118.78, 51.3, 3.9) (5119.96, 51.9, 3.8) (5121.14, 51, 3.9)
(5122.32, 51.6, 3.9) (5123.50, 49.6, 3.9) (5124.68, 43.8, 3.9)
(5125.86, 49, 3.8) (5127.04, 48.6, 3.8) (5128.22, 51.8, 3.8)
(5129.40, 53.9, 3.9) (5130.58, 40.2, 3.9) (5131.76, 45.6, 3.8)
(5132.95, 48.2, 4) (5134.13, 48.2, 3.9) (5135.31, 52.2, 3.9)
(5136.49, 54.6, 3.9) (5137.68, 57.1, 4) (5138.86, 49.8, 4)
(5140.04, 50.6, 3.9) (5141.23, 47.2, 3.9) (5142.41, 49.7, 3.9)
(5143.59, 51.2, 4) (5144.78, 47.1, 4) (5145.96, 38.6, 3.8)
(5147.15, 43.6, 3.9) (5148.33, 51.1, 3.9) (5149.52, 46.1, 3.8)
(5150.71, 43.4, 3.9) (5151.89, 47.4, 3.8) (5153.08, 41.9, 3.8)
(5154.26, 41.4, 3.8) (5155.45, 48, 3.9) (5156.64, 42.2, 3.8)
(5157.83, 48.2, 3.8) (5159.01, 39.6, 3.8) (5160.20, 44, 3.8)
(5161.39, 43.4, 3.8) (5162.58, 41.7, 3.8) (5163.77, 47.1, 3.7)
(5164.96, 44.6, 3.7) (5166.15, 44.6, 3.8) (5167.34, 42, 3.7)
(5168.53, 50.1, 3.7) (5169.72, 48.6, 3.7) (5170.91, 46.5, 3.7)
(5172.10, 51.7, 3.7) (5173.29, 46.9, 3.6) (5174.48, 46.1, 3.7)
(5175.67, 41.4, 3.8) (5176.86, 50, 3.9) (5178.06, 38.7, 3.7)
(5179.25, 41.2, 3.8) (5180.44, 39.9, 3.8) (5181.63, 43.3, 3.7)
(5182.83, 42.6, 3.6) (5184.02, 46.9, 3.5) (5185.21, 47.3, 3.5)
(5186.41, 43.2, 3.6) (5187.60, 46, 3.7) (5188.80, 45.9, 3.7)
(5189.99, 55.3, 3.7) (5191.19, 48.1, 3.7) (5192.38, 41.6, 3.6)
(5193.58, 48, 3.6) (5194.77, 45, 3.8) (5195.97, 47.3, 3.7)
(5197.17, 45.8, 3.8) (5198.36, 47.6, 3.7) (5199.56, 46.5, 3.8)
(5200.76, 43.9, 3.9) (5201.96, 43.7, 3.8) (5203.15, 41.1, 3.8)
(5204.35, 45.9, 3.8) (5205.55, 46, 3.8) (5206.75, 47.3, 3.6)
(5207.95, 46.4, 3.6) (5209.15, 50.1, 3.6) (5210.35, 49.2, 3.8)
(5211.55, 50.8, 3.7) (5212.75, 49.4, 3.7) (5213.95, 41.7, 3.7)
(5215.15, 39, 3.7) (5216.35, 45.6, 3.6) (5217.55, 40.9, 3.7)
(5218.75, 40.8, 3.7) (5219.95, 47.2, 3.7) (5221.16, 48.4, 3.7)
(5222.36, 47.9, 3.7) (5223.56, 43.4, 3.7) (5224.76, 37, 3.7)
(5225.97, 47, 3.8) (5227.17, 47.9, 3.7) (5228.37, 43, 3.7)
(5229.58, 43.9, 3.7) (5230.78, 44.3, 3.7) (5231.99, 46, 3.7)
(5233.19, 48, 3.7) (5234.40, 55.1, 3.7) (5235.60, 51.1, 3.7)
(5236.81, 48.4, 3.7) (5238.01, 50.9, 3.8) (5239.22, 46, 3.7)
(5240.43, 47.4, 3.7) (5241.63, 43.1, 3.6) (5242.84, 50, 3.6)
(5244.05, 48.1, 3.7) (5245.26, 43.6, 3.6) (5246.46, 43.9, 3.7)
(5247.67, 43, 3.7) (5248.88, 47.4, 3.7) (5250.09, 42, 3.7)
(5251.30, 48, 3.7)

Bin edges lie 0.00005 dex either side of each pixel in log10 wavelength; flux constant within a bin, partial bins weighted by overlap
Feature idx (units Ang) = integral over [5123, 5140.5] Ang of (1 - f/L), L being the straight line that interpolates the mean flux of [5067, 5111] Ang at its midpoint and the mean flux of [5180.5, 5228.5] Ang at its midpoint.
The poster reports -1.7 Ang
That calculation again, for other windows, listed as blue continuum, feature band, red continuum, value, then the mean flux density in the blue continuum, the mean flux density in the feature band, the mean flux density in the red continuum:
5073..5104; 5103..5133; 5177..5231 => -2.3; 44.8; 48.4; 45.2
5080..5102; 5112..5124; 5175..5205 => -1.6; 44.3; 50.4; 45.1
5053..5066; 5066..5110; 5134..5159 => 2.9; 48.4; 44.9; 47.4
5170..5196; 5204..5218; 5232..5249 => 0.1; 45.6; 46.1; 47.5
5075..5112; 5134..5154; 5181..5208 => -1.2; 45.1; 48.1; 45.8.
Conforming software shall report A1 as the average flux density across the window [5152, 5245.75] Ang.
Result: 45.7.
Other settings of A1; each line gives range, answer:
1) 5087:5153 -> 47.5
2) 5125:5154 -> 48.1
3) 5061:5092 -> 46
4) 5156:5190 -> 45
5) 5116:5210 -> 46.7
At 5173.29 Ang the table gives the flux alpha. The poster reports 46.9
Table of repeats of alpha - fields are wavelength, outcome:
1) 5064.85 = 47.2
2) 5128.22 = 51.8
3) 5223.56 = 43.4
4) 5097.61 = 42.2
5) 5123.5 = 49.6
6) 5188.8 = 45.9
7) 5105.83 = 46.5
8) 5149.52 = 46.1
